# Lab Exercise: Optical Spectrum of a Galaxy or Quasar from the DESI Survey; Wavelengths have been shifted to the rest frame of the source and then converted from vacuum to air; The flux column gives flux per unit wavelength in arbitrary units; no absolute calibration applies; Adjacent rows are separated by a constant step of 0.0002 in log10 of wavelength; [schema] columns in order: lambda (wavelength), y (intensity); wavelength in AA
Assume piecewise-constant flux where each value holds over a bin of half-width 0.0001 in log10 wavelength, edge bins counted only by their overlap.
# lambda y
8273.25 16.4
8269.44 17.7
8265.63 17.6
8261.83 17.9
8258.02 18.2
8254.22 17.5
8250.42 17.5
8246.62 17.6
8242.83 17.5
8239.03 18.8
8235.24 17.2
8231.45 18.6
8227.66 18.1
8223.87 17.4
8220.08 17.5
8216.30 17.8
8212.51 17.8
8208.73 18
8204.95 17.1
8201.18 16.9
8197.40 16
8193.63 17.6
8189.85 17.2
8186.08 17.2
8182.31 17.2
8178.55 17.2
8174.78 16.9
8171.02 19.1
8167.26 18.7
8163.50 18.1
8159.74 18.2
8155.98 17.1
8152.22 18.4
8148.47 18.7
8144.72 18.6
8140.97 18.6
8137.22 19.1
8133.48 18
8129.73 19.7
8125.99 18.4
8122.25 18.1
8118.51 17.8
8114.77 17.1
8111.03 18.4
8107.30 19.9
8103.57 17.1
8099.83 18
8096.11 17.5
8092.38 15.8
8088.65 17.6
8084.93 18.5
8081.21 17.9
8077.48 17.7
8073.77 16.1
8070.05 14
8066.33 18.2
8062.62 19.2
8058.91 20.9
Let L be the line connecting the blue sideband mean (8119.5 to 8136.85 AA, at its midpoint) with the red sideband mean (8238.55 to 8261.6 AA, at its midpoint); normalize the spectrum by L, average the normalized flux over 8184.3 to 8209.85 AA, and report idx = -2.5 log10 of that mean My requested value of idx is 0.06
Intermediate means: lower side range 18.6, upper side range 17.8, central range 17.1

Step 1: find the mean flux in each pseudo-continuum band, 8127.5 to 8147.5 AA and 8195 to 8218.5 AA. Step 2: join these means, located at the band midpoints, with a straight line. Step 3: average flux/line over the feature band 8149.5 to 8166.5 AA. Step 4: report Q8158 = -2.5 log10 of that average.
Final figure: 0.02 mag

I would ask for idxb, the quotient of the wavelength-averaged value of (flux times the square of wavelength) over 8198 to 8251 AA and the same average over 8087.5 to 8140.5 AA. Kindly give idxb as 1.01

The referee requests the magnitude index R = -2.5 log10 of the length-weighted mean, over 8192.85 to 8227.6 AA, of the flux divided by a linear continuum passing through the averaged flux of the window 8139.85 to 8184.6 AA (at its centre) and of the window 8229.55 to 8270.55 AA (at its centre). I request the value 0.03 mag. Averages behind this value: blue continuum 18.1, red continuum 17.8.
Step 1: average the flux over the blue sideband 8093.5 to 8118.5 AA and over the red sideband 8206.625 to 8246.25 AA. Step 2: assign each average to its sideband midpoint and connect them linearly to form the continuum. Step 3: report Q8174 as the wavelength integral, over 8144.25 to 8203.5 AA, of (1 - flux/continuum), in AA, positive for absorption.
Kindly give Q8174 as 0.7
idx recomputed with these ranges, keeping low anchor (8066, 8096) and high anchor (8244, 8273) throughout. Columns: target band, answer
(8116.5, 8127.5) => -0.060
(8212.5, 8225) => -0.008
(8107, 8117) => -0.071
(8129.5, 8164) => -0.074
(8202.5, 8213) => -0.009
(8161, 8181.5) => -0.042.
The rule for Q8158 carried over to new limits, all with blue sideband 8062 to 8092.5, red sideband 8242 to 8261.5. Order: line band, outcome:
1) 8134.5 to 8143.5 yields -0.08 mag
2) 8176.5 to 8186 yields 0.02 mag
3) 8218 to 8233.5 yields -0.02 mag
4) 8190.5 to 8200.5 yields 0.04 mag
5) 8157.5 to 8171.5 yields -0.06 mag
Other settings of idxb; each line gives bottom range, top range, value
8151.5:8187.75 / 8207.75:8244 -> 1.02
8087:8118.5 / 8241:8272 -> 1.04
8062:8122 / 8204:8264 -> 1.05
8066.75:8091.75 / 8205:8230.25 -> 1.08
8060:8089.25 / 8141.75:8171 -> 1.07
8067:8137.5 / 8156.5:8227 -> 1.01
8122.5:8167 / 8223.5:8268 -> 0.99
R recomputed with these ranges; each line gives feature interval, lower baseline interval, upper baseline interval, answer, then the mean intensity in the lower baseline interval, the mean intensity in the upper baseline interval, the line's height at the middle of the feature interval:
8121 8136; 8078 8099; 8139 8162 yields -0.04 mag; 17.5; 18.3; 18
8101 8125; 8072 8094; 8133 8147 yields 0.00 mag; 17.3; 18.6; 18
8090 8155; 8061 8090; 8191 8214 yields -0.05 mag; 17.4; 17.2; 17.3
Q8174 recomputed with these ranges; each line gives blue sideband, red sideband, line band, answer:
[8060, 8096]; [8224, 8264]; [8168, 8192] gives 0.2 AA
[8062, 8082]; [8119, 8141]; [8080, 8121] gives 0.0 AA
